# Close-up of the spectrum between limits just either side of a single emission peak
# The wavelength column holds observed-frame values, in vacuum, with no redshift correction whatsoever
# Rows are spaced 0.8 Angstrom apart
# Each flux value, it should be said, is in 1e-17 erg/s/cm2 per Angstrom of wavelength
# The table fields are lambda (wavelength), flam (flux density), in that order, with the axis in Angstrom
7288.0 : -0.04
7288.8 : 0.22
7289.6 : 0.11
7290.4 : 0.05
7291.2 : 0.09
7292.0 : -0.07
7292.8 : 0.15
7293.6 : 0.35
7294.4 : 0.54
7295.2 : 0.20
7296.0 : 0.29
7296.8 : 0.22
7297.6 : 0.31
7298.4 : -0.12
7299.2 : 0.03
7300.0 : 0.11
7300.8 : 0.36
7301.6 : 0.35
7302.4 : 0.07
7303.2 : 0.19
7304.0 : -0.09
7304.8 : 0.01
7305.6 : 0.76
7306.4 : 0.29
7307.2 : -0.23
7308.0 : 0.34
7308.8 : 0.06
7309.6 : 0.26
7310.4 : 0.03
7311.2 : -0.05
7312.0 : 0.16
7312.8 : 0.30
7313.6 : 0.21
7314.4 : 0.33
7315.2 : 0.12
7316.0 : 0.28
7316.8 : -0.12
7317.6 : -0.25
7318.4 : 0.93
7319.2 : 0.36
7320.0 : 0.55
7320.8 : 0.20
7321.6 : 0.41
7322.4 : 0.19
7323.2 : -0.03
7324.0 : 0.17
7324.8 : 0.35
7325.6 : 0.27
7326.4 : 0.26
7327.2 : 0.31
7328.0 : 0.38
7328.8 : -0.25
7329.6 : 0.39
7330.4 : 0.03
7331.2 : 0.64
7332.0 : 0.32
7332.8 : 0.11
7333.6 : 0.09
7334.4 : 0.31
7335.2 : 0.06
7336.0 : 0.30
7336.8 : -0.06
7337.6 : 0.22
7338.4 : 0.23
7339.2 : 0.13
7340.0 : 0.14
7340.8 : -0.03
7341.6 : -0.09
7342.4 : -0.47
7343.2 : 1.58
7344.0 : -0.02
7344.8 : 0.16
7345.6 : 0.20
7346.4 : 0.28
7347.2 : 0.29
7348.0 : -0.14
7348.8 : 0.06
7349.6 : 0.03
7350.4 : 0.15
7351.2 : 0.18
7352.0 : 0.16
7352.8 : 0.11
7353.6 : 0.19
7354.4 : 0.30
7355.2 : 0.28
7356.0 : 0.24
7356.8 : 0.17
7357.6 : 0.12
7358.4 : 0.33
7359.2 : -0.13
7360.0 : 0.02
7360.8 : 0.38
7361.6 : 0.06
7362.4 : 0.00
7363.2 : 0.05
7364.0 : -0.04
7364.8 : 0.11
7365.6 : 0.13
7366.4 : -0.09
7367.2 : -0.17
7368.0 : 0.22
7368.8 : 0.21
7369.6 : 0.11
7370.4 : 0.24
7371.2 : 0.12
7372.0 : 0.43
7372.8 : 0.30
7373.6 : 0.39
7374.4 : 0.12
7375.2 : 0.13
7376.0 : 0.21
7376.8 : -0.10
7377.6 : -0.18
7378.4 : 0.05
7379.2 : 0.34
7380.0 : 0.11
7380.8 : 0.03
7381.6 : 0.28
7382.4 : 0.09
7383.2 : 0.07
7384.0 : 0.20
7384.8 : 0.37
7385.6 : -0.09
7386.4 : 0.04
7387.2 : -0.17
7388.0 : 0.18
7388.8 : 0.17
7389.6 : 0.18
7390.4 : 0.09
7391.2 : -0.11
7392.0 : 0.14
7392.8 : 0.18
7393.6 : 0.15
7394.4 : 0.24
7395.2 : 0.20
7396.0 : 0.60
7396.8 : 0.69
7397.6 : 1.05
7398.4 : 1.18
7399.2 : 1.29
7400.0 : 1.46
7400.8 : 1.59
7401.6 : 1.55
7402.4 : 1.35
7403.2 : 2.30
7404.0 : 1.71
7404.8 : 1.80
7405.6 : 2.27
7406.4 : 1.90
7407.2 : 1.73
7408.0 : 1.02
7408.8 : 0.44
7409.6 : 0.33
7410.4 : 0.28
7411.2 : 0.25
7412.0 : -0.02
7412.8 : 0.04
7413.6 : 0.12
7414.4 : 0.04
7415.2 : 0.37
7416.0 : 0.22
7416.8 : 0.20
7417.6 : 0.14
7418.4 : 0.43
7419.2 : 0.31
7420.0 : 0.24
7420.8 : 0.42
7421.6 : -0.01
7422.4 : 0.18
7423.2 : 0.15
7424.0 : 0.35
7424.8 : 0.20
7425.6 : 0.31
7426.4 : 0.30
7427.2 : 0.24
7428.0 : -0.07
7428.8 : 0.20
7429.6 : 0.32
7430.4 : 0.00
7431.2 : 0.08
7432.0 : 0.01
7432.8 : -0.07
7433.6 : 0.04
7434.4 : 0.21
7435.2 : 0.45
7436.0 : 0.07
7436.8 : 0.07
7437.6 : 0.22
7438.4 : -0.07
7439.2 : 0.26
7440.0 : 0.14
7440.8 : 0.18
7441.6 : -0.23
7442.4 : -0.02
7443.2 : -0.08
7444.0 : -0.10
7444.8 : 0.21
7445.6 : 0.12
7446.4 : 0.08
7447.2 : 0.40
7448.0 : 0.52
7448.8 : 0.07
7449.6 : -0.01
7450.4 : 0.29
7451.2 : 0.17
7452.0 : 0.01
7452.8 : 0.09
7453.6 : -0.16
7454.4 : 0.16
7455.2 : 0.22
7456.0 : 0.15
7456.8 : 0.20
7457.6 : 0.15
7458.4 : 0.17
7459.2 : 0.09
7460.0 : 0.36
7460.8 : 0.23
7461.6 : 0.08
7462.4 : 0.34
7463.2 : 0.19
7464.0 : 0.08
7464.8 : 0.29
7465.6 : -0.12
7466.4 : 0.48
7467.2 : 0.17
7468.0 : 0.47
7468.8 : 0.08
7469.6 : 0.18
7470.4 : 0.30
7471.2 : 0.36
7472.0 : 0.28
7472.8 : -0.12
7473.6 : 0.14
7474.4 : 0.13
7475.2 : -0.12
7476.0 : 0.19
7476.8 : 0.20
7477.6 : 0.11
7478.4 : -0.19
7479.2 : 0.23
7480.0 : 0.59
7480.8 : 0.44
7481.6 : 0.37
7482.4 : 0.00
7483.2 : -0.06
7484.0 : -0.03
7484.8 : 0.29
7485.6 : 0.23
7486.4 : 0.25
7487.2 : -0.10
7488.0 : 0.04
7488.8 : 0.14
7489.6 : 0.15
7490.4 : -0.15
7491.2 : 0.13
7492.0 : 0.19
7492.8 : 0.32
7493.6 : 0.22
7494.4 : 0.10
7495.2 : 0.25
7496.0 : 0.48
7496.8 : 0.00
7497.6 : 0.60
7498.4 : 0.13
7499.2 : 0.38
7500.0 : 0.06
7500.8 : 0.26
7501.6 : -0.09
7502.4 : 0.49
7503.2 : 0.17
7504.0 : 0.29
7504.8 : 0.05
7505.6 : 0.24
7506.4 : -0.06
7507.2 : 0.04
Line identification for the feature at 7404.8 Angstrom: [O II]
